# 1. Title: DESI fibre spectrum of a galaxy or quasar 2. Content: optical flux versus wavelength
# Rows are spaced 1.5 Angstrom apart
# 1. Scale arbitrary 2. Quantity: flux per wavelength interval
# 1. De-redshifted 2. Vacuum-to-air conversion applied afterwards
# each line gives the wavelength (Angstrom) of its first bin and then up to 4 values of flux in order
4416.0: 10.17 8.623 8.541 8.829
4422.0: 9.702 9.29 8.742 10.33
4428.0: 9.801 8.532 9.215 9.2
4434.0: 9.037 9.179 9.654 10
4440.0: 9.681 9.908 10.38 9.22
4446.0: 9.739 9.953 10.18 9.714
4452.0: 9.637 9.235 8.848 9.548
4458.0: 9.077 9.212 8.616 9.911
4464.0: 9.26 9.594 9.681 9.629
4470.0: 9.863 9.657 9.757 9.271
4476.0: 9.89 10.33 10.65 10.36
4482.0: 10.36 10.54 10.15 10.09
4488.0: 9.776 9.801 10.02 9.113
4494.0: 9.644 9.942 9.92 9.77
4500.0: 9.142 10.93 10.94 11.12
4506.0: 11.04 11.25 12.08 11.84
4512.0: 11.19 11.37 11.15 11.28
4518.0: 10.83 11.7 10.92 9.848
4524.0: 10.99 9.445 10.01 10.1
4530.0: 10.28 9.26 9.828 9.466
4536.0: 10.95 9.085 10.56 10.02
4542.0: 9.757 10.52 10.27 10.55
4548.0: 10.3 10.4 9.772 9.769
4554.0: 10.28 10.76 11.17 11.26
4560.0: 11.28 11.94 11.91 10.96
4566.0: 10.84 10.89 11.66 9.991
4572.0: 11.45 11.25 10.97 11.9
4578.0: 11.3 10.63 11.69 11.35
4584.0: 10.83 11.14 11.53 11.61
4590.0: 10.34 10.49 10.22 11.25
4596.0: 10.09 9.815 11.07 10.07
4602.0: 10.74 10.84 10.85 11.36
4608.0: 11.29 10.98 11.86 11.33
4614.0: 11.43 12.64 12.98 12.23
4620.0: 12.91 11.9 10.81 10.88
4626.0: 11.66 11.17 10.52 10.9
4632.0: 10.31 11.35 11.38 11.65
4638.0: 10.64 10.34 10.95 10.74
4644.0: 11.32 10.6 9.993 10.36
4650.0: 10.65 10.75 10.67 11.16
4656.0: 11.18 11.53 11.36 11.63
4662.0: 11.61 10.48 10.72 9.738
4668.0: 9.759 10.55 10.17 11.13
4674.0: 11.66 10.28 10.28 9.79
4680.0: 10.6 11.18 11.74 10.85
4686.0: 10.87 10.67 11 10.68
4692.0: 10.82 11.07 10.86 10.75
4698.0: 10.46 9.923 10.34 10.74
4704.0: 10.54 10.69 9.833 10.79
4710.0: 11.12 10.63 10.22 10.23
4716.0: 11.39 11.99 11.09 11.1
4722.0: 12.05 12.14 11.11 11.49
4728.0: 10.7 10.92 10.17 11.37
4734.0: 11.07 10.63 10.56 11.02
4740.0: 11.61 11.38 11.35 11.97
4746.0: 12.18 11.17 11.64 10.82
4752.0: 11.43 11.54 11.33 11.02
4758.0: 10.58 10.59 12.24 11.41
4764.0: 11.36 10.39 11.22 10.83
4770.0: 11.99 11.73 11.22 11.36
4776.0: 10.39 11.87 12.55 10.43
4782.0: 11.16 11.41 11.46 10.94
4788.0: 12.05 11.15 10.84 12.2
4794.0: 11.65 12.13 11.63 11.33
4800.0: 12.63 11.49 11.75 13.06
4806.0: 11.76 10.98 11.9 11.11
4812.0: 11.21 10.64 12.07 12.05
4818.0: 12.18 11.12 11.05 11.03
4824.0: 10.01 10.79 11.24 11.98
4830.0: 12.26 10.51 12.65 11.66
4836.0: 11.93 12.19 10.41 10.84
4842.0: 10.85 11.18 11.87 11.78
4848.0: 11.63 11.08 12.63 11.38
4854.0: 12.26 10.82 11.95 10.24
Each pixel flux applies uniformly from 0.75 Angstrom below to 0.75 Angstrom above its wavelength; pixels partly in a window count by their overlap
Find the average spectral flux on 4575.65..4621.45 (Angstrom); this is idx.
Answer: 11.2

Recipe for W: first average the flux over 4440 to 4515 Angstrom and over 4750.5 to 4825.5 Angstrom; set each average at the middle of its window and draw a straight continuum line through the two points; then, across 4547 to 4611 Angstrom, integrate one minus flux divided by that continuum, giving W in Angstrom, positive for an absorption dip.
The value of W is -2.7 Angstrom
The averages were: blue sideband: 10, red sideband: 11.4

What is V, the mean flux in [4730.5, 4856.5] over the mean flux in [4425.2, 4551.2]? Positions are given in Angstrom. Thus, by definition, 1.14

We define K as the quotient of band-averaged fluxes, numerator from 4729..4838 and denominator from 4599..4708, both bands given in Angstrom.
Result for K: 1.04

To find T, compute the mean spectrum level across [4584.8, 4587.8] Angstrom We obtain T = 11.3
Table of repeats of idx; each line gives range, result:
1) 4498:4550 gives 10.5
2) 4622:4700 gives 10.8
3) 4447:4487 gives 9.74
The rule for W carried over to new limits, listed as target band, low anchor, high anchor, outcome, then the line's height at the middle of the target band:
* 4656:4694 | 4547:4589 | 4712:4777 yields 1.11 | 11.1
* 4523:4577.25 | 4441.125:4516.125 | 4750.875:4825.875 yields -0.94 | 10.4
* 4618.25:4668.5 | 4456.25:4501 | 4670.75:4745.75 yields -1.92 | 10.6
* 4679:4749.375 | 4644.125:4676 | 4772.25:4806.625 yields 0.82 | 11.1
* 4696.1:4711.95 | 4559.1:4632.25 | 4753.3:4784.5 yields 1.01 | 11.2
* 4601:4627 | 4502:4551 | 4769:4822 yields -1.59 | 10.9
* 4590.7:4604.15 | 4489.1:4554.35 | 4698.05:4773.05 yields 0.16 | 10.6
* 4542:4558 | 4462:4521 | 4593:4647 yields 0.51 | 10.7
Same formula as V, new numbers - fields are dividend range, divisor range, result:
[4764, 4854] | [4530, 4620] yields 1.06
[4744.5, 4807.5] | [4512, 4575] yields 1.08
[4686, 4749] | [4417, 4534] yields 1.10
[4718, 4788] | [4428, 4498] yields 1.17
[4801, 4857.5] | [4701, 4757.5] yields 1.04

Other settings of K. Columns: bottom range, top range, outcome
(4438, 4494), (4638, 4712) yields 1.10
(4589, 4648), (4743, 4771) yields 1.02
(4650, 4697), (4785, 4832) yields 1.06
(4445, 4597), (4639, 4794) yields 1.06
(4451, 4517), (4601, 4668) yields 1.10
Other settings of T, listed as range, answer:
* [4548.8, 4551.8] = 10.1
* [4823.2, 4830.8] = 11.2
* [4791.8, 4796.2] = 12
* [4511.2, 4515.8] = 11.2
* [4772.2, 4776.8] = 11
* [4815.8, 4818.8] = 12.1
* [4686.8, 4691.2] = 10.8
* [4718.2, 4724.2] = 11.6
